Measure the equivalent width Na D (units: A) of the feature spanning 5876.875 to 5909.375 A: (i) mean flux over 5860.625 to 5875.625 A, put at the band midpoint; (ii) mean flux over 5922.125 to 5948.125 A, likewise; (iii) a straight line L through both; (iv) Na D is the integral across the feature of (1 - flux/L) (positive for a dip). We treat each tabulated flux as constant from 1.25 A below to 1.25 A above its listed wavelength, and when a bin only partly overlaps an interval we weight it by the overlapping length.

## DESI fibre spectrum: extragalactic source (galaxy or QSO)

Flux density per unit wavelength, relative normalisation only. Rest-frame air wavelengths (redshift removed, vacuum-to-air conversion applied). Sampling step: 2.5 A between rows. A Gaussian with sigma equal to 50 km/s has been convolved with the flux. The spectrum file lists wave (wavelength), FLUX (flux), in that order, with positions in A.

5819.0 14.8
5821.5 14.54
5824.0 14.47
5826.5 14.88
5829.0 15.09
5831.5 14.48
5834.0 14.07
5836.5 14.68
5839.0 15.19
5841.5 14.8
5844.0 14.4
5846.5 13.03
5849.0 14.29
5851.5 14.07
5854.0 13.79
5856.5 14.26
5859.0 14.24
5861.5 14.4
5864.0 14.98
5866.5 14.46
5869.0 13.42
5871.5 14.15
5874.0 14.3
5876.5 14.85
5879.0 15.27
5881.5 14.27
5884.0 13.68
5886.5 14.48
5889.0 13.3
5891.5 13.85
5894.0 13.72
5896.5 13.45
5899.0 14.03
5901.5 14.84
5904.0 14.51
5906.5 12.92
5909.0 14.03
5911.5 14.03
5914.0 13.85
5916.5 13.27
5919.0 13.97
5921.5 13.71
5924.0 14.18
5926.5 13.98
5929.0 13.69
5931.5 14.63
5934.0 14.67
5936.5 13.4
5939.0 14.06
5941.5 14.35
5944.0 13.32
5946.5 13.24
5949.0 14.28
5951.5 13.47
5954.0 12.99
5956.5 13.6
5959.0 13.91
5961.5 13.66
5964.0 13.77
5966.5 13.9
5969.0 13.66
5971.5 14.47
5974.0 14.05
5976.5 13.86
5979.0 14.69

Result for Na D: 0.27 A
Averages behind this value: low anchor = 14.3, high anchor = 14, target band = 14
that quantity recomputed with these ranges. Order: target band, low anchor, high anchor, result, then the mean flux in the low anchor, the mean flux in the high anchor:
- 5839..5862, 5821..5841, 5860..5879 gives 0.6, 14.7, 14.4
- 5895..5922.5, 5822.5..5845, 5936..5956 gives 0.2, 14.7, 13.6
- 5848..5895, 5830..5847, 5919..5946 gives 0.3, 14.4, 14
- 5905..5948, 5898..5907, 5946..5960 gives 0.1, 14.2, 13.6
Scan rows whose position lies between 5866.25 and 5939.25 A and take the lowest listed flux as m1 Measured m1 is 12.92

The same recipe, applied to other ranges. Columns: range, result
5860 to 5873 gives 13.42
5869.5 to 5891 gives 13.3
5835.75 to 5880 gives 13.03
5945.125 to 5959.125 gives 12.99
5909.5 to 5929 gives 13.27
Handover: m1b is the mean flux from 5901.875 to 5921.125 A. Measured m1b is 13.8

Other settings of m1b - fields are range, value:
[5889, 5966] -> 13.8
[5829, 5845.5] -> 14.6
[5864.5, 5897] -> 14.1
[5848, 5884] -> 14.3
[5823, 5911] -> 14.2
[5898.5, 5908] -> 14.1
